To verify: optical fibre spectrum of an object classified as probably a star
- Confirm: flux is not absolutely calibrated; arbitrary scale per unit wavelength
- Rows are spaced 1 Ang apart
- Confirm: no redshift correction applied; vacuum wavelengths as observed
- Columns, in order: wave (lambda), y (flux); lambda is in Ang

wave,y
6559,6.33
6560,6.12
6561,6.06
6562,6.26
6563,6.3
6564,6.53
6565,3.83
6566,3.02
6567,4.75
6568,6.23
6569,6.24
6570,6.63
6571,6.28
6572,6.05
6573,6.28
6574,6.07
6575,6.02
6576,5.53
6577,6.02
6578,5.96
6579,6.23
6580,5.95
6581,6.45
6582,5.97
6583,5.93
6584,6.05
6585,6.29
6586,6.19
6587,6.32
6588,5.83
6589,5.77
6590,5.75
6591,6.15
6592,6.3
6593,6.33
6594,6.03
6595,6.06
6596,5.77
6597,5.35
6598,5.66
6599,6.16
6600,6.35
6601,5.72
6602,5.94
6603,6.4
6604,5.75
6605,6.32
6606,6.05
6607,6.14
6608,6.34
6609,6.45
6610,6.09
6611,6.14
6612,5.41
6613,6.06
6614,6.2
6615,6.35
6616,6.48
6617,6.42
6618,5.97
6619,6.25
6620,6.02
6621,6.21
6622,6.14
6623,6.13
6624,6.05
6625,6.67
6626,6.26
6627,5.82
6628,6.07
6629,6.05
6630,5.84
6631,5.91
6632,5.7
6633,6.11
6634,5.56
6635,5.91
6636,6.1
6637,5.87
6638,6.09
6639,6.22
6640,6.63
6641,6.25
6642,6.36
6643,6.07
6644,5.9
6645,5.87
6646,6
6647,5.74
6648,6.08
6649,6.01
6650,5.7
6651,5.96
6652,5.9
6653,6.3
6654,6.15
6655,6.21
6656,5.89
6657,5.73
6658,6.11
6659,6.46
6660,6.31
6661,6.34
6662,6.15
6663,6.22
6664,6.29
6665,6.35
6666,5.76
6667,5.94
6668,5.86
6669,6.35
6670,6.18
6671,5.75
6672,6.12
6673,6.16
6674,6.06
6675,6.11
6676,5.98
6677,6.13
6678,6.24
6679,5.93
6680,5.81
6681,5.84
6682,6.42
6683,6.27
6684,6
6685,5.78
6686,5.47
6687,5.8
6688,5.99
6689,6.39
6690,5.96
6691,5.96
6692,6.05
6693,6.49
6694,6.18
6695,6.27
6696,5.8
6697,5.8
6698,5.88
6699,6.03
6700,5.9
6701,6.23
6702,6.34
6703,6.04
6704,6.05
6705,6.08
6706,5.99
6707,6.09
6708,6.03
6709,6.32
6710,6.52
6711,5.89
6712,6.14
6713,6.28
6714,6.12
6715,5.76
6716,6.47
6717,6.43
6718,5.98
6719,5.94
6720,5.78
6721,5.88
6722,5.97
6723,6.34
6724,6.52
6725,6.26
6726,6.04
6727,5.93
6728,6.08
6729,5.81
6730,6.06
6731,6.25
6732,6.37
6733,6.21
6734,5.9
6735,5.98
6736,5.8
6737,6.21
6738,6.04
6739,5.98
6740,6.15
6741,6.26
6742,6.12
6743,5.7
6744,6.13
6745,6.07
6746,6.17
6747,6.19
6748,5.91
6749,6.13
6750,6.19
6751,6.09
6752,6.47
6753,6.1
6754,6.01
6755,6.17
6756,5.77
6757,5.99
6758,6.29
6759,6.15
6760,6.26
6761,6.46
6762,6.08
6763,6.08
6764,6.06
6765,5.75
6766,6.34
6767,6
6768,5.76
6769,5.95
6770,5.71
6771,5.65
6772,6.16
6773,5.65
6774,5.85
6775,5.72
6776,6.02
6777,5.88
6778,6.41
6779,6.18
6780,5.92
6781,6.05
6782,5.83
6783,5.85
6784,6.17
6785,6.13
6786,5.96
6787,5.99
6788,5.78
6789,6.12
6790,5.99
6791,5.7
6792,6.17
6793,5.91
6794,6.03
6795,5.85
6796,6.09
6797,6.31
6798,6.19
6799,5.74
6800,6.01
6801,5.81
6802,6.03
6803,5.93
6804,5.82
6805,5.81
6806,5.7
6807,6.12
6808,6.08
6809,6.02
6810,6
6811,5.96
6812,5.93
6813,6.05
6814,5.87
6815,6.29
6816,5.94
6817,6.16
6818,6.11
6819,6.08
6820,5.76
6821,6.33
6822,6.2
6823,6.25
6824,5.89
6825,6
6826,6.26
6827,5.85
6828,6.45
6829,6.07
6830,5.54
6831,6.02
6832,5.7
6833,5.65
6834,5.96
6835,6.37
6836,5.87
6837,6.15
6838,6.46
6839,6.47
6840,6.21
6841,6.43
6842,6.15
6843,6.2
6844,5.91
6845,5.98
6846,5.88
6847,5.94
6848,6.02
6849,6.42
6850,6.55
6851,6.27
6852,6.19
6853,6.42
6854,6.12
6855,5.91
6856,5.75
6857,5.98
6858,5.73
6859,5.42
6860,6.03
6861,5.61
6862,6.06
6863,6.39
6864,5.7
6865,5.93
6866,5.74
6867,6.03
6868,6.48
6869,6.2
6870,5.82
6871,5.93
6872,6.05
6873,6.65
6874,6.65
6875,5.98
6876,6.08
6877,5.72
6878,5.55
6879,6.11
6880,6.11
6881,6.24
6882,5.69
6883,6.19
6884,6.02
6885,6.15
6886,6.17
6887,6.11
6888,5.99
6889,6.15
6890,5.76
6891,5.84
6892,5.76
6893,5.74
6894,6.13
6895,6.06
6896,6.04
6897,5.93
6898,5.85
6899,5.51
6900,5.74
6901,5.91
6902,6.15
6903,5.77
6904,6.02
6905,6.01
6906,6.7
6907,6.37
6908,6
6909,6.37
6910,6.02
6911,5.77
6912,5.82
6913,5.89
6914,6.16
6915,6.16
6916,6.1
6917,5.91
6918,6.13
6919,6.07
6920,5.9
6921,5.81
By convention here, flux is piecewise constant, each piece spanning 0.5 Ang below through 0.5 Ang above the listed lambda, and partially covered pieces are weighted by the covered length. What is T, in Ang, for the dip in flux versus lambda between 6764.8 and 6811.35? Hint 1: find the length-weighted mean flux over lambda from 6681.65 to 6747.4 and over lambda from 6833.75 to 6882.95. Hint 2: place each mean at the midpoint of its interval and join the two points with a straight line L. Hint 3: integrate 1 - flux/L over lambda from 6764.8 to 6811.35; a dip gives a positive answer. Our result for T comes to 0.9 Ang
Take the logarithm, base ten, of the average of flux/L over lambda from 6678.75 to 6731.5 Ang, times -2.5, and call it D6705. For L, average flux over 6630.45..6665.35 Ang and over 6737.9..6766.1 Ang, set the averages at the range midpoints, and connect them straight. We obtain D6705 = 0.00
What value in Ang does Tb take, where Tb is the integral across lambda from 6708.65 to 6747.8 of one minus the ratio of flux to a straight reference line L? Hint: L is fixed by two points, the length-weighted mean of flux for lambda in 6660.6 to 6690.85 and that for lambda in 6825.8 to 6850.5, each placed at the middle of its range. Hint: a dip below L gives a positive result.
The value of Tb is -0.2 Ang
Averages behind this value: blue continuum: 6.05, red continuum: 6.1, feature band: 6.1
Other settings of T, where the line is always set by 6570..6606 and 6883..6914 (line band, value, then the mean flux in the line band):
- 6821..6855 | -0.62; 6.12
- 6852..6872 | 0.11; 5.97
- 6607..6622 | -0.32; 6.17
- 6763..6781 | 0.20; 5.95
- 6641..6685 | -0.26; 6.07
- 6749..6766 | -0.31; 6.13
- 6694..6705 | -0.03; 6.04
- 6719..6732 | -0.13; 6.08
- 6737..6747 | -0.10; 6.08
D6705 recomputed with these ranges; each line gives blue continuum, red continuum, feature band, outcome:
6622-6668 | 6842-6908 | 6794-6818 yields 0.01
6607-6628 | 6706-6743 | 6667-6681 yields 0.02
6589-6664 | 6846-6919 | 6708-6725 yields -0.02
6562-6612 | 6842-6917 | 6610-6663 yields -0.02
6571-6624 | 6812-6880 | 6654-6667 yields -0.01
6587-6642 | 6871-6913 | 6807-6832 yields 0.00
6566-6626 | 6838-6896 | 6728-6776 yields 0.00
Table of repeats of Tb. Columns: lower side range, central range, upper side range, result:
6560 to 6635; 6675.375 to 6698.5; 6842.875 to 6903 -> -0.07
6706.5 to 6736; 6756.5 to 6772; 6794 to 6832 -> 0.06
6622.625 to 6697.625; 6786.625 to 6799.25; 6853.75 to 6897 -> 0.05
